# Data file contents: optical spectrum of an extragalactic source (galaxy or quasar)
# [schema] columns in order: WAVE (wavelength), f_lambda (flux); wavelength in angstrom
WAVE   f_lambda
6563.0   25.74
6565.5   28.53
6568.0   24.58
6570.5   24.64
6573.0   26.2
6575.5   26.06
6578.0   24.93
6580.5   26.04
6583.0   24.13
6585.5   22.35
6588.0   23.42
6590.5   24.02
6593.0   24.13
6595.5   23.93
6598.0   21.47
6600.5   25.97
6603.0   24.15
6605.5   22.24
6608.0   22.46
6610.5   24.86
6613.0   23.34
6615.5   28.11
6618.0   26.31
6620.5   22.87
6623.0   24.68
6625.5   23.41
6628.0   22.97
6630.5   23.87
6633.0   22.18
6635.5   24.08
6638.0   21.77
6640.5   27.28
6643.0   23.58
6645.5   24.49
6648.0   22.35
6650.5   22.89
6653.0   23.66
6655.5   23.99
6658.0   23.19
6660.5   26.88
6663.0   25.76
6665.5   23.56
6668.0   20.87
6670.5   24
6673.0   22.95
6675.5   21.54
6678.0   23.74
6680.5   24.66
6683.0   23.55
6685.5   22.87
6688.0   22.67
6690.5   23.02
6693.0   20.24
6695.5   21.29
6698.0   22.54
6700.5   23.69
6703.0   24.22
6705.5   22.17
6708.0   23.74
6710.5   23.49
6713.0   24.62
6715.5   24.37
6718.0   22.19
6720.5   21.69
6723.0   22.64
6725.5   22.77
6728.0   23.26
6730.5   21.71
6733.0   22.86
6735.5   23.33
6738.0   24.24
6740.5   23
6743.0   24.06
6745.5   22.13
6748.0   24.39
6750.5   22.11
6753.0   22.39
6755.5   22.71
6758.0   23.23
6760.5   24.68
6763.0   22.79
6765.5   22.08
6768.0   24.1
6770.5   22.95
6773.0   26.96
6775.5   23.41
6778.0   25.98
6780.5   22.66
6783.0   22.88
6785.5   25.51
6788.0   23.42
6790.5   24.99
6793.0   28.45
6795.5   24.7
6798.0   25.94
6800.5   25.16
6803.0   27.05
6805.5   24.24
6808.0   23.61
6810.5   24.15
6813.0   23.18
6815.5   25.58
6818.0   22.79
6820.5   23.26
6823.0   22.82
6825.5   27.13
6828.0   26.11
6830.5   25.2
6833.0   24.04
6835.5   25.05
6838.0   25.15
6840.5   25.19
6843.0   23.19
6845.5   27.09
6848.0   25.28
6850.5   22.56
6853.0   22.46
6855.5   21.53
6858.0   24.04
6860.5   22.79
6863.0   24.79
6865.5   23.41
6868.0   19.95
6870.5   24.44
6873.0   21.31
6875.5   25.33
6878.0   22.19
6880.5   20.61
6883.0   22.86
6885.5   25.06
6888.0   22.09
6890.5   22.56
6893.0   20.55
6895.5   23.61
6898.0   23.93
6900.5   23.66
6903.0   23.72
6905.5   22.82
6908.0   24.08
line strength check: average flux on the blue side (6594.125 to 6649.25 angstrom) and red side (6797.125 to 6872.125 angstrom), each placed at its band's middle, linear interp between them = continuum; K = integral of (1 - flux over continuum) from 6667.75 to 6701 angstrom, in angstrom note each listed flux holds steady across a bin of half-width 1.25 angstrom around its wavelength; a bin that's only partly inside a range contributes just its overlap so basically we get 1.8 angstrom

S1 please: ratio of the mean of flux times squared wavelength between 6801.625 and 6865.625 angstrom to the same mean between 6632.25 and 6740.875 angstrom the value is 1.09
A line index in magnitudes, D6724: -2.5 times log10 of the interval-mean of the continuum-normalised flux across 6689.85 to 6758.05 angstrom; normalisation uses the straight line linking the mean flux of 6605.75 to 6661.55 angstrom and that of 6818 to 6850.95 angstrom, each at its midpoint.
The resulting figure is 0.07 mag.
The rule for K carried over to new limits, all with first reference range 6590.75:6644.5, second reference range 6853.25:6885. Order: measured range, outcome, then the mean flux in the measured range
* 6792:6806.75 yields -1.75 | 25.9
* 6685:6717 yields 0.82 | 23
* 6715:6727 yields 0.44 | 22.6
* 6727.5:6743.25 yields 0.19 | 23.2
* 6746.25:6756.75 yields 0.22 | 22.9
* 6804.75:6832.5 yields -1.58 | 24.4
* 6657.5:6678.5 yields 0.12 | 23.6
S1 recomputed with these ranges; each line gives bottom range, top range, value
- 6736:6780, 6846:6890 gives 1.01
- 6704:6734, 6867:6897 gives 1.03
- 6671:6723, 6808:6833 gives 1.10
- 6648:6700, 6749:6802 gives 1.07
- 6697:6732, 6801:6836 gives 1.10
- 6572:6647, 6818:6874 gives 1.06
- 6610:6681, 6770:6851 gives 1.09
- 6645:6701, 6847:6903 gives 1.05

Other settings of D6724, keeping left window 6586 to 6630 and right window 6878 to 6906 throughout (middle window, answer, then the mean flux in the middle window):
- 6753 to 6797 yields -0.04 mag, 24.2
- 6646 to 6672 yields 0.00 mag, 23.7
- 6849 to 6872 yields 0.00 mag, 22.9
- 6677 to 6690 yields 0.01 mag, 23.5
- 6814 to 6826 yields -0.05 mag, 24.1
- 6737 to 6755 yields 0.01 mag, 23.2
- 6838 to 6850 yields -0.09 mag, 25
